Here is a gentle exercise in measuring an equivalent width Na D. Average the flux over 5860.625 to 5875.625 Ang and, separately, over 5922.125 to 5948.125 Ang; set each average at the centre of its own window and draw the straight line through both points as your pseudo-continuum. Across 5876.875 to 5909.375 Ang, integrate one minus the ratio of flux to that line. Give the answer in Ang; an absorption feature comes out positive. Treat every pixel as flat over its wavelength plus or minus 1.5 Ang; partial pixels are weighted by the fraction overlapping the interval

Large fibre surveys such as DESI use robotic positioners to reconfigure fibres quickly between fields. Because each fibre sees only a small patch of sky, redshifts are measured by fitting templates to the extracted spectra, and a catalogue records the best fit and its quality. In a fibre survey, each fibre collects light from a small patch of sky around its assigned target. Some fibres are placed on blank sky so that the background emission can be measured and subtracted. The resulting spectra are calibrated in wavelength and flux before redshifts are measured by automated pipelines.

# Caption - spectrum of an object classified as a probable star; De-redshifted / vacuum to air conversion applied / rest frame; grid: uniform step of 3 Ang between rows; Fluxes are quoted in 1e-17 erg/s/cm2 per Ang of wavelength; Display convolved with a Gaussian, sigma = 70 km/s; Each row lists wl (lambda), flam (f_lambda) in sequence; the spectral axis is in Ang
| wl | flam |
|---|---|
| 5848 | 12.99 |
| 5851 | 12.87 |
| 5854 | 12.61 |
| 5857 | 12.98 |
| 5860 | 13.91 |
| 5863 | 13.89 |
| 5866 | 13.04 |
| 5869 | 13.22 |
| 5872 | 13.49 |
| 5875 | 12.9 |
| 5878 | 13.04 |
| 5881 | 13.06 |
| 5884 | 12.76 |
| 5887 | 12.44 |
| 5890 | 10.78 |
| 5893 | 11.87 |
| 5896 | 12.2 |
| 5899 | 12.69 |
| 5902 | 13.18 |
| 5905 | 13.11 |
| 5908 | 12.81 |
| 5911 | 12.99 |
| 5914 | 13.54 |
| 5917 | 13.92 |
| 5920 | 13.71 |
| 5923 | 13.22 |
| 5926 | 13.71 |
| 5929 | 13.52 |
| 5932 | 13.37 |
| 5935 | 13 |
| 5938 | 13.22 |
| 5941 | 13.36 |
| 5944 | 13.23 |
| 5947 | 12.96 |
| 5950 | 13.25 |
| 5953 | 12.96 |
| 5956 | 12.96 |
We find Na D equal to 2.0 Ang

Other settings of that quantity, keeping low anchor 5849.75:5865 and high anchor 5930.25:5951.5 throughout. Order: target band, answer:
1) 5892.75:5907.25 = 0.6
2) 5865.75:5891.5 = 1.0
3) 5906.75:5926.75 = -0.3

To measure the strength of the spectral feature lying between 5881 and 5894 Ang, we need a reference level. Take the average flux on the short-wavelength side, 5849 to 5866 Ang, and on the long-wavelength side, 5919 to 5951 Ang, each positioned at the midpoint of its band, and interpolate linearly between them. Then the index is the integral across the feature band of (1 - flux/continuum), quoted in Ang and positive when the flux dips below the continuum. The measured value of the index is 1.1 Ang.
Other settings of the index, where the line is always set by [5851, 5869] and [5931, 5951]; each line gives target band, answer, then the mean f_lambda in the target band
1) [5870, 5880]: 0.1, 13.1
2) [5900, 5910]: 0.2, 13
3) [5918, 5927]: -0.2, 13.6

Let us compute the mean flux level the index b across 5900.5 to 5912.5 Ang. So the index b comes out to 13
